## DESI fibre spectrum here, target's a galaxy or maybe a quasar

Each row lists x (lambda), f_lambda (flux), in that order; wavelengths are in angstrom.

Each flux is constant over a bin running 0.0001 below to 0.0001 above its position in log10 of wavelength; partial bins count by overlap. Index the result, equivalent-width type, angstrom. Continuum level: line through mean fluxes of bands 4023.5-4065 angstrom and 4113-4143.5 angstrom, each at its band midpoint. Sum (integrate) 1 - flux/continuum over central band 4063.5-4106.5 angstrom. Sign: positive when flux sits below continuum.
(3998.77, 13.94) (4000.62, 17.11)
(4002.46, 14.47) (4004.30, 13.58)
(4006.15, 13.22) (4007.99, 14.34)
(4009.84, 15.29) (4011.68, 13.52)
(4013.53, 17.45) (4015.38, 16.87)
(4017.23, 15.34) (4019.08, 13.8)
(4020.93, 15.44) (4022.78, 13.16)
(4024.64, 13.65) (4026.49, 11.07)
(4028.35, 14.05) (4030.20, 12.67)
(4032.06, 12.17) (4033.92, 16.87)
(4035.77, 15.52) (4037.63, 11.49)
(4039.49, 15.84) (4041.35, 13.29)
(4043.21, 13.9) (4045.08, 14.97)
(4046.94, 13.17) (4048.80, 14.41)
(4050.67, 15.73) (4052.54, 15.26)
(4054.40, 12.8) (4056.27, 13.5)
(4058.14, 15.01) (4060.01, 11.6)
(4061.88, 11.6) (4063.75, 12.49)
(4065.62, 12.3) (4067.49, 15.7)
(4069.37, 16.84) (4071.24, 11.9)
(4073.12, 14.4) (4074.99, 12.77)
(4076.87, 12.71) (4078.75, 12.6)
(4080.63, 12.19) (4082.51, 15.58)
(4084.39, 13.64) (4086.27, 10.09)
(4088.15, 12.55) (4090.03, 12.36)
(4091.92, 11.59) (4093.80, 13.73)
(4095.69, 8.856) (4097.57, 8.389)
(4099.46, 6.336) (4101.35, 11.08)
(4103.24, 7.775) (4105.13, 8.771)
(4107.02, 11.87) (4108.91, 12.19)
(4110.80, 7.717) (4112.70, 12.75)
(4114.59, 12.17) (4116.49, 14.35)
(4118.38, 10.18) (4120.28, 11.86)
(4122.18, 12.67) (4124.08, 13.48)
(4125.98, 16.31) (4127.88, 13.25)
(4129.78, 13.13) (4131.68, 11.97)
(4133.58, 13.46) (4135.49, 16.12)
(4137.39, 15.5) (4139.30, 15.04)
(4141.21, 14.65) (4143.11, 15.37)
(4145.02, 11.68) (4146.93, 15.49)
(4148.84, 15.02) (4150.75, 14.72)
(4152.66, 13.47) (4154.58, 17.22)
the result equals 5.5 angstrom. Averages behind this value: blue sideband 13.7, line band 11.9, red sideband 13.7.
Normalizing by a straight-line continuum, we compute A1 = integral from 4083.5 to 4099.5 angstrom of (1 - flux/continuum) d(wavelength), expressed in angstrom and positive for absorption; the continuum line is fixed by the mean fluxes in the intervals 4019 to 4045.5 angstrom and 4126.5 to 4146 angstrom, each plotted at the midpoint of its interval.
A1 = 3.3 angstrom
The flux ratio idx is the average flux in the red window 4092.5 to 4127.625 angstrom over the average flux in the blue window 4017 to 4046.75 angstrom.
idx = 0.8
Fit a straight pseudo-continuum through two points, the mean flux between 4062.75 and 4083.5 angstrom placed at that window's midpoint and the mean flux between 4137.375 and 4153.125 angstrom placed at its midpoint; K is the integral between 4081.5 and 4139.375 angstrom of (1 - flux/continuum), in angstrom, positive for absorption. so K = 8.4 angstrom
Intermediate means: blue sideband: 13.6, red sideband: 14.5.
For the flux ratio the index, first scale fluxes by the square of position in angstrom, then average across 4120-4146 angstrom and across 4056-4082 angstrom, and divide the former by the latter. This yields 1.1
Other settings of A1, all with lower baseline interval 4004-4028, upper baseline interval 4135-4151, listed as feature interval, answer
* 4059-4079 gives 1.9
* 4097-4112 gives 5.4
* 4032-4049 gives 0.2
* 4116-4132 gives 1.9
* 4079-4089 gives 1.2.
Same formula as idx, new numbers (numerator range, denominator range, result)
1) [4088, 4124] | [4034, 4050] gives 0.77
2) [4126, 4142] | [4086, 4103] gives 1.36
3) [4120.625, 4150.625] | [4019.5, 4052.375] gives 1.01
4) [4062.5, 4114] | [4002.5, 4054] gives 0.83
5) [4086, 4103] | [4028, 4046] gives 0.74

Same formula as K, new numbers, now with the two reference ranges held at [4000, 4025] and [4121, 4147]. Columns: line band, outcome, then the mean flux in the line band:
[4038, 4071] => 1.40 angstrom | 13.9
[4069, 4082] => 1.05 angstrom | 13.3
